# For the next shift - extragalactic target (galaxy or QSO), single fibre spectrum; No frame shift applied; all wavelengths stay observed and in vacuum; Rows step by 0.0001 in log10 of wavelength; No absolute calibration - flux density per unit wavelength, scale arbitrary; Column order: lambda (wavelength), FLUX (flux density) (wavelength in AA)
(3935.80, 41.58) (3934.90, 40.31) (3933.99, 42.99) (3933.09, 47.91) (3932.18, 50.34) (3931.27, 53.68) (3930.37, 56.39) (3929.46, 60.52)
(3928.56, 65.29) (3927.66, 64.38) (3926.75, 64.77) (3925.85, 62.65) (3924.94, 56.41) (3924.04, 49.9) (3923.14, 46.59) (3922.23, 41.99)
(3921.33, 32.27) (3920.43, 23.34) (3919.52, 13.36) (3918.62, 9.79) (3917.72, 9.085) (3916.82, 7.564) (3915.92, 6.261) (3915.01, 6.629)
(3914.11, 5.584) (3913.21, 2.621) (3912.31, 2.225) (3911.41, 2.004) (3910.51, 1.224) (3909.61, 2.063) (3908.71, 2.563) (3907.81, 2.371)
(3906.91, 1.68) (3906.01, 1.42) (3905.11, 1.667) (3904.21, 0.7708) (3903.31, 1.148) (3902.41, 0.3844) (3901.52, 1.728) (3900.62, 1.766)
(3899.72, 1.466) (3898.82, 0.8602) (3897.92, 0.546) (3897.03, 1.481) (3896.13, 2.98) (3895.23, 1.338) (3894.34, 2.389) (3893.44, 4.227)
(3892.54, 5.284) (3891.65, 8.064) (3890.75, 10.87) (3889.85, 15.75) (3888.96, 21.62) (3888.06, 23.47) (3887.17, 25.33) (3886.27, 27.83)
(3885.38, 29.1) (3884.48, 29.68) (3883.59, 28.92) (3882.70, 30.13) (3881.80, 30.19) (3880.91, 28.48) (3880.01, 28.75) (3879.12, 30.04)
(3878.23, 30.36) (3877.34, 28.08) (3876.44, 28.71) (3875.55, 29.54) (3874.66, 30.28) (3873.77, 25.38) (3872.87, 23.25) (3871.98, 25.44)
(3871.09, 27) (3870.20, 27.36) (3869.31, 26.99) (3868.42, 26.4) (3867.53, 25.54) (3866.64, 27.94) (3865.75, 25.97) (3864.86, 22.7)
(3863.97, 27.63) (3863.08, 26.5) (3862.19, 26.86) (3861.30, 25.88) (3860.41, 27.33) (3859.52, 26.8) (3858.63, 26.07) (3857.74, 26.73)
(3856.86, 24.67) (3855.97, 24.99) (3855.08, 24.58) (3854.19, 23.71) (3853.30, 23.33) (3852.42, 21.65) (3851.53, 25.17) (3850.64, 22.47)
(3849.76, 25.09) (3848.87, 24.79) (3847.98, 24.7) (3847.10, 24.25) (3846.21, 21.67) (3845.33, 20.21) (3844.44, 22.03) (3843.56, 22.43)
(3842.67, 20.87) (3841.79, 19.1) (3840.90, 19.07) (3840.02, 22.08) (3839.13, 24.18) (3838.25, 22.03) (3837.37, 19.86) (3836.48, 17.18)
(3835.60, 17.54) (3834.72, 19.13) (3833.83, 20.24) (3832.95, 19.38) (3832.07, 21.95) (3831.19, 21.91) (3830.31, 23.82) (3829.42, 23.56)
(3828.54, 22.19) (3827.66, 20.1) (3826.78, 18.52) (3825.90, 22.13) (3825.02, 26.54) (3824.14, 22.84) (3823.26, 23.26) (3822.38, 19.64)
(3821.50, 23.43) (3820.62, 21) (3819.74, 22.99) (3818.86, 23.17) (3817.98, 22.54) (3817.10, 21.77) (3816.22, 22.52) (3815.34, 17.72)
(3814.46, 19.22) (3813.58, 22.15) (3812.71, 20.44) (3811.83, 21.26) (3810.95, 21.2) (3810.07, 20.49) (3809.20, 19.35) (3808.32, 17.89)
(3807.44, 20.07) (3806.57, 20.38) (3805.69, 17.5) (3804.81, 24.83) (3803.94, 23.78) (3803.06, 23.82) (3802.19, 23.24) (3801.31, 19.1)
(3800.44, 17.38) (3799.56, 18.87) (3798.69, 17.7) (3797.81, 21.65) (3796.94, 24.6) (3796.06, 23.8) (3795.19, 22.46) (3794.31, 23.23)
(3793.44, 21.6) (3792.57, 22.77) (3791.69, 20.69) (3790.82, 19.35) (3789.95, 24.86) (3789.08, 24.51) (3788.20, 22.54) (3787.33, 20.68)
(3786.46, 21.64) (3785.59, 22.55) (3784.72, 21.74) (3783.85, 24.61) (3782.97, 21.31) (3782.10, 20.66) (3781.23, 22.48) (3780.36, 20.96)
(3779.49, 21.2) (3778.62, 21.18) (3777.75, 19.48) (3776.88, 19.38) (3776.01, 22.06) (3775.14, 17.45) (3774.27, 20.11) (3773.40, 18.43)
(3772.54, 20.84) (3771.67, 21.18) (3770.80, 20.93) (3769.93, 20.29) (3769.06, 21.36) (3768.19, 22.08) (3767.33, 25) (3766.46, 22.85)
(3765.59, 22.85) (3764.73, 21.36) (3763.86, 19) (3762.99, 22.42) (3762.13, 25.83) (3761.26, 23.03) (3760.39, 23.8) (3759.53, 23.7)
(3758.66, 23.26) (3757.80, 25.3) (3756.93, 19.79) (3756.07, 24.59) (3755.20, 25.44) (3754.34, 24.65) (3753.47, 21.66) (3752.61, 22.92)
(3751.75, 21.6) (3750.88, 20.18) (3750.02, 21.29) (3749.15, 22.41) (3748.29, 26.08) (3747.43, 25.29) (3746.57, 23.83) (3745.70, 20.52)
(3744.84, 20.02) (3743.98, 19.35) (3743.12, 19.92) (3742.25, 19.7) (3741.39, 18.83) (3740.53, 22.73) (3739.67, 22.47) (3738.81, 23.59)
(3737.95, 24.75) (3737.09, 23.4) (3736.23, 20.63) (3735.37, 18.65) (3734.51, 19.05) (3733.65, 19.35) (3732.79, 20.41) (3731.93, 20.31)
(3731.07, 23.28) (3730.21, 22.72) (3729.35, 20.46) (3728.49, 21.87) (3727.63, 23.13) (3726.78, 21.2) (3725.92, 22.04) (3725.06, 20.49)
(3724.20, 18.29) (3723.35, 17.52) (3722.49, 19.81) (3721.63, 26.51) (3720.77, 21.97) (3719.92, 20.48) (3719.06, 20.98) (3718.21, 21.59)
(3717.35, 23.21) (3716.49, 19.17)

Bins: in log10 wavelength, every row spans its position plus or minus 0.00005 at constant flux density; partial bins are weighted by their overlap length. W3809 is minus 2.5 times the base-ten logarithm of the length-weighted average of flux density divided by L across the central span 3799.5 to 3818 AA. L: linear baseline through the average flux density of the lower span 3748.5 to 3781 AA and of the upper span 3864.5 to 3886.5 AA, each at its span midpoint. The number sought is 0.17 mag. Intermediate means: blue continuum 21.9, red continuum 27.8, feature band 20.7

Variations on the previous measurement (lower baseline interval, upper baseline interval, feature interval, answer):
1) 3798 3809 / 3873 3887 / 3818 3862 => 0.08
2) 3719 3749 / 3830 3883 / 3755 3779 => 0.02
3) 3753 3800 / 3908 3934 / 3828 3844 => 0.21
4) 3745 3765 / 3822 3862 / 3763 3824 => 0.07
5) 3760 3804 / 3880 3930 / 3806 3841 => -0.04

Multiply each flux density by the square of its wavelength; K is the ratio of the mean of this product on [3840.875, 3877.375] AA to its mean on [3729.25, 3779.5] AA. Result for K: 1.21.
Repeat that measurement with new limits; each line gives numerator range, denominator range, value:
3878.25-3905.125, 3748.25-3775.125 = 0.65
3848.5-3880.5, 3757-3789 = 1.26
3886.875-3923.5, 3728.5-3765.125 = 0.42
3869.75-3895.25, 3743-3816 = 1.12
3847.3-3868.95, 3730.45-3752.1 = 1.25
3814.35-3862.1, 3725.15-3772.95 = 1.07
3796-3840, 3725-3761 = 1.00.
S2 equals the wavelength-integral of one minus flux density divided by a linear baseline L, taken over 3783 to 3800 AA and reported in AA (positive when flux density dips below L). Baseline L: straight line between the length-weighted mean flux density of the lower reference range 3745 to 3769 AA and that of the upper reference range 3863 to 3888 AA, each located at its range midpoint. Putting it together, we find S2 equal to 1.5 AA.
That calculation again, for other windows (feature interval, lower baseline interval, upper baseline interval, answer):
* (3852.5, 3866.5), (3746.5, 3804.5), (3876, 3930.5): -3.7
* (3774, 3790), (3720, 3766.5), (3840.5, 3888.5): 1.2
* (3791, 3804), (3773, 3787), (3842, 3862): 0.1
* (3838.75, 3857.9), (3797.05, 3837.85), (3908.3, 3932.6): 0.5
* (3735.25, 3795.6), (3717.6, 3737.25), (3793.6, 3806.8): -2.0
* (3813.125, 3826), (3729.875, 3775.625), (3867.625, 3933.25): -0.2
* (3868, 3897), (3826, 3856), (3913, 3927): 3.0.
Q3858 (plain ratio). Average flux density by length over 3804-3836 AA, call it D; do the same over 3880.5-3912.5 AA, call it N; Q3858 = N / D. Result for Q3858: 0.46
